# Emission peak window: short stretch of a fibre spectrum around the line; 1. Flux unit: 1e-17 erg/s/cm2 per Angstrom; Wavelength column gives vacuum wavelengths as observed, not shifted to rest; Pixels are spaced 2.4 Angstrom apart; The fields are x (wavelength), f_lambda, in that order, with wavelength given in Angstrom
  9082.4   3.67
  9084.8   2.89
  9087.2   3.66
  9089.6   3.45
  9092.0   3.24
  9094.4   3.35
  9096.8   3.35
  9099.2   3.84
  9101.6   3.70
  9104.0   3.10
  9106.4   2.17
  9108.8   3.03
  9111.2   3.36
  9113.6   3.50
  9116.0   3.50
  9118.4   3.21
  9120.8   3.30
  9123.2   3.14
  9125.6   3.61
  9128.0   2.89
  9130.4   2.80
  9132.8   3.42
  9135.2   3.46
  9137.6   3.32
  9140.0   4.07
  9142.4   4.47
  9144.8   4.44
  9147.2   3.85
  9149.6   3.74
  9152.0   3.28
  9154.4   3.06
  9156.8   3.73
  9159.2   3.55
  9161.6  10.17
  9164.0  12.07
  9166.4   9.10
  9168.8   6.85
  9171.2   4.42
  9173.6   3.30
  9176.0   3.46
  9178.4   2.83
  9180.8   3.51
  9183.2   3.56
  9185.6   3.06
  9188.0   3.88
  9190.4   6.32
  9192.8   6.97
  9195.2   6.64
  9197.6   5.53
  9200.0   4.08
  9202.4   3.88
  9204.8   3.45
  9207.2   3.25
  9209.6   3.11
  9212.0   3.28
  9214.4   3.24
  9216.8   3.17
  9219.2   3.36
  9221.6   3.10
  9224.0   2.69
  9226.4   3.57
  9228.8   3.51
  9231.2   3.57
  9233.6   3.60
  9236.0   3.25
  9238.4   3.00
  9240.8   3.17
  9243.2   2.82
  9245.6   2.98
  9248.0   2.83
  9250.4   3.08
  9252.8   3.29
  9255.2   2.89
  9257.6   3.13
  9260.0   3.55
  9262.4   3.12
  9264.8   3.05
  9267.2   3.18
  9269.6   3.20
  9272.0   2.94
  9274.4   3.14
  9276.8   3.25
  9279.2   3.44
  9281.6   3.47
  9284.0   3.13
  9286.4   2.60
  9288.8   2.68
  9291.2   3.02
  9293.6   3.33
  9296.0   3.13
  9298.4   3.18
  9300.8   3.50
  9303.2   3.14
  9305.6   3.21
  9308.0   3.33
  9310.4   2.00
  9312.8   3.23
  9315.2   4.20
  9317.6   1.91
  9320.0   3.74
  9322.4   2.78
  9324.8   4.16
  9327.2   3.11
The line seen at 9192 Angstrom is [N II] 6583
